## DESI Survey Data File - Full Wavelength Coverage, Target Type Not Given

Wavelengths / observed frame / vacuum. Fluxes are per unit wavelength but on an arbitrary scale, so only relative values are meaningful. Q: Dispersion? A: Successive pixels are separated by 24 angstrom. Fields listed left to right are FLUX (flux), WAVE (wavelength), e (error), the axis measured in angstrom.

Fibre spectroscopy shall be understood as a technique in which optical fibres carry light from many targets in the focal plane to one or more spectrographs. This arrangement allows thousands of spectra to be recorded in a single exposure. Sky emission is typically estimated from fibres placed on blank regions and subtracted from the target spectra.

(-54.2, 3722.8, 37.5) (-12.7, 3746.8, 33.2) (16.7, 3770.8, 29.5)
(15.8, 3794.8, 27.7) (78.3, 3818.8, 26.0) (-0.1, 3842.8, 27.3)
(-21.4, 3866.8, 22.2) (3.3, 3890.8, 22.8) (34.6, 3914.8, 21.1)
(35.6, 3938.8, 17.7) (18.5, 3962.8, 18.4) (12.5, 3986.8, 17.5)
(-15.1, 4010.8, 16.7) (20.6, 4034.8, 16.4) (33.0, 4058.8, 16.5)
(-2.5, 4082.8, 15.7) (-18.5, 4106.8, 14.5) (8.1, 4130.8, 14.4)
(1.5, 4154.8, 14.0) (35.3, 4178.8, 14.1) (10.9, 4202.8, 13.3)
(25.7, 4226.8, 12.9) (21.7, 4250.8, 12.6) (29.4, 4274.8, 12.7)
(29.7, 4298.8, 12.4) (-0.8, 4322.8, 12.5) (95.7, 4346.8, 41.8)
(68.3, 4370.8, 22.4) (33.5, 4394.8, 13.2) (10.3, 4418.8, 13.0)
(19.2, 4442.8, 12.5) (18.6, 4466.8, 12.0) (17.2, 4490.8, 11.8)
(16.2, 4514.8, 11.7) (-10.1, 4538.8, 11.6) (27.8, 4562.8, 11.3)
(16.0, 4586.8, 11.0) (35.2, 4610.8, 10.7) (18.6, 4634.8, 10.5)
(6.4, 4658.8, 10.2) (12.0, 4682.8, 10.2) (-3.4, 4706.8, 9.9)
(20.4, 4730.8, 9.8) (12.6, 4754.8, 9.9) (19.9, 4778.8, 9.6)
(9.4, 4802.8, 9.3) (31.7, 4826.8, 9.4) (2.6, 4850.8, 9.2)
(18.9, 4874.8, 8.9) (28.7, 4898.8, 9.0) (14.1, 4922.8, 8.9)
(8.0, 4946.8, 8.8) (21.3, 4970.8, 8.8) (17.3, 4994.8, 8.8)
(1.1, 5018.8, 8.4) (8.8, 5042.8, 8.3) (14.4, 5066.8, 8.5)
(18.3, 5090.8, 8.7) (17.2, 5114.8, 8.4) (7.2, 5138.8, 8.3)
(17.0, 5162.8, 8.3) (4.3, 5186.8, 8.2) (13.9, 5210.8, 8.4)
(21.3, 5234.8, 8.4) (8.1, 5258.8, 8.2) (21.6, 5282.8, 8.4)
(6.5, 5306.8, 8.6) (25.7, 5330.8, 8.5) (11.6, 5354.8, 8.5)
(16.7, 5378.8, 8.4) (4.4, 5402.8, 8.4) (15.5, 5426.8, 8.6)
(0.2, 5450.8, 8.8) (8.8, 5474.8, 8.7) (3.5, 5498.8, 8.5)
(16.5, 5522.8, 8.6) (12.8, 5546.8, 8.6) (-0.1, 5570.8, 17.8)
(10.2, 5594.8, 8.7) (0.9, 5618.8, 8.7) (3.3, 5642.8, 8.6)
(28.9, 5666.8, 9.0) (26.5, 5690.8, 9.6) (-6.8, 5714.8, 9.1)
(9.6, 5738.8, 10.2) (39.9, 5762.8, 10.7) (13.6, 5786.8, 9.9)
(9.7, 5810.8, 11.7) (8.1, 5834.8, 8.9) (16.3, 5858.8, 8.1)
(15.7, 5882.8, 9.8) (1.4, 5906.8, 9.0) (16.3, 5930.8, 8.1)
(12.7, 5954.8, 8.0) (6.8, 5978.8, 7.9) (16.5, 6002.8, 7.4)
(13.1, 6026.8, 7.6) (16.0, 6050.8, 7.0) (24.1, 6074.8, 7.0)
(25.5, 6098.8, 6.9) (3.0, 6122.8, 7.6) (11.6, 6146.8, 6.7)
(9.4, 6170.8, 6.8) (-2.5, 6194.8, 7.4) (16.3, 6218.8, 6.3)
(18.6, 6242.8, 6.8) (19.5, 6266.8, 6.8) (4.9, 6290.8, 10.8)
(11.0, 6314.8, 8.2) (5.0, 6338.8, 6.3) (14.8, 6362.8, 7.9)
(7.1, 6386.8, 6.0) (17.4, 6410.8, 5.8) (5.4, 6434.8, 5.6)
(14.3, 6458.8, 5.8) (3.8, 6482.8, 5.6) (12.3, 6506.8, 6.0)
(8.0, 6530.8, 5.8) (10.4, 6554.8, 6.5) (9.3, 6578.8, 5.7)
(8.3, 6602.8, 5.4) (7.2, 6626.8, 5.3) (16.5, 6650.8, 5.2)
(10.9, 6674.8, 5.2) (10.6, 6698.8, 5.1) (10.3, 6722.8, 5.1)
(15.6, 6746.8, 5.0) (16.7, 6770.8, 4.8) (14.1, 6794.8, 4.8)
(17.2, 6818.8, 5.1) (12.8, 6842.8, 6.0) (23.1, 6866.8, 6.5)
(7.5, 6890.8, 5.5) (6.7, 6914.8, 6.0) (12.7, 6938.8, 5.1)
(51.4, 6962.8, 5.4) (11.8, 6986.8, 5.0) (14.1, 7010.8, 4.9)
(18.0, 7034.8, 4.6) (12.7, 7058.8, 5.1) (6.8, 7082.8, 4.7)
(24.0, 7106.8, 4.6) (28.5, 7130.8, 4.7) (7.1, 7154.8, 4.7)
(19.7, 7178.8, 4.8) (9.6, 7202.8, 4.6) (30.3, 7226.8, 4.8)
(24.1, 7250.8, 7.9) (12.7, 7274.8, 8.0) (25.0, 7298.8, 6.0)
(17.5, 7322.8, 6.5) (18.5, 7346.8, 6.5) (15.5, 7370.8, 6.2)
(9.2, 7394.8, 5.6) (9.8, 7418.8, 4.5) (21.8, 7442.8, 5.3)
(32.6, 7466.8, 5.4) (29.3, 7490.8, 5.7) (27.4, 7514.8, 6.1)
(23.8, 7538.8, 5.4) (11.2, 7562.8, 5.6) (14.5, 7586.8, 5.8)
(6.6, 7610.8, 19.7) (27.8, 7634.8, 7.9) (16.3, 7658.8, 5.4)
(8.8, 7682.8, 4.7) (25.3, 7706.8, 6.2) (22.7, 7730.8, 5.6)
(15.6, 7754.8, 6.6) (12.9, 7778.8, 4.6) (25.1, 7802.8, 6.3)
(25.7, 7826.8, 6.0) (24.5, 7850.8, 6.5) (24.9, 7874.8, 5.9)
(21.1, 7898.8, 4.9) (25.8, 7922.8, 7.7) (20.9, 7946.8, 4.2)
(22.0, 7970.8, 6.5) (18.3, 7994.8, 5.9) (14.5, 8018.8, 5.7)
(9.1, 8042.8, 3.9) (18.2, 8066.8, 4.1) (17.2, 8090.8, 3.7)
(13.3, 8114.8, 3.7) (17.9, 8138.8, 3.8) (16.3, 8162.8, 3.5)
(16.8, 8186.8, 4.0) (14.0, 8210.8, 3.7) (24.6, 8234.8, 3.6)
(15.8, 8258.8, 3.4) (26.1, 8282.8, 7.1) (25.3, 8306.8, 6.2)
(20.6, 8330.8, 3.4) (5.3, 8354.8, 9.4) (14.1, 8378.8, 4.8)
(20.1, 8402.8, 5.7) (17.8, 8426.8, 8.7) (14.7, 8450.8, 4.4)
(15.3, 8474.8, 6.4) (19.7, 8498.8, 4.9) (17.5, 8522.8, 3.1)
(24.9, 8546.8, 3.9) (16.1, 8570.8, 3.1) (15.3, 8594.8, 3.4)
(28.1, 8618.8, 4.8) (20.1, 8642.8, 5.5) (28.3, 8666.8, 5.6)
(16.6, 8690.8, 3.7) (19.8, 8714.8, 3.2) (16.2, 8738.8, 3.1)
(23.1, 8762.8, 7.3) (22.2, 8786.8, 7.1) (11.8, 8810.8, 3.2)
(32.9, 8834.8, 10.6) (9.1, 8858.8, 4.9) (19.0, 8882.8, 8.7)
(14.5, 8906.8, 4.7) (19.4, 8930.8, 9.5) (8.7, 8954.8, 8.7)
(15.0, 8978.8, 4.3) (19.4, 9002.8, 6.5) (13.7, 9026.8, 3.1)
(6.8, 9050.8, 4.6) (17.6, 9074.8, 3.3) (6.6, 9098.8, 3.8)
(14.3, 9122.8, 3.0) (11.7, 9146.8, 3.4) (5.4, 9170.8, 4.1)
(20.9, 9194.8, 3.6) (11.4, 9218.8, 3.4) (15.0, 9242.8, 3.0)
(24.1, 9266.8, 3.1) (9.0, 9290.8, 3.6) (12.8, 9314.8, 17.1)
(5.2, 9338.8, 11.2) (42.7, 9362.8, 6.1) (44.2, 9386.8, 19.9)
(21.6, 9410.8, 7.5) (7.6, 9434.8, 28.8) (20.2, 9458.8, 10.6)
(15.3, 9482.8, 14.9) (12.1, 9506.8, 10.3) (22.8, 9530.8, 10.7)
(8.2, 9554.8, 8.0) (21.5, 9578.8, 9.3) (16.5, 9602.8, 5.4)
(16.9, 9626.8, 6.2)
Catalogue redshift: 0.87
